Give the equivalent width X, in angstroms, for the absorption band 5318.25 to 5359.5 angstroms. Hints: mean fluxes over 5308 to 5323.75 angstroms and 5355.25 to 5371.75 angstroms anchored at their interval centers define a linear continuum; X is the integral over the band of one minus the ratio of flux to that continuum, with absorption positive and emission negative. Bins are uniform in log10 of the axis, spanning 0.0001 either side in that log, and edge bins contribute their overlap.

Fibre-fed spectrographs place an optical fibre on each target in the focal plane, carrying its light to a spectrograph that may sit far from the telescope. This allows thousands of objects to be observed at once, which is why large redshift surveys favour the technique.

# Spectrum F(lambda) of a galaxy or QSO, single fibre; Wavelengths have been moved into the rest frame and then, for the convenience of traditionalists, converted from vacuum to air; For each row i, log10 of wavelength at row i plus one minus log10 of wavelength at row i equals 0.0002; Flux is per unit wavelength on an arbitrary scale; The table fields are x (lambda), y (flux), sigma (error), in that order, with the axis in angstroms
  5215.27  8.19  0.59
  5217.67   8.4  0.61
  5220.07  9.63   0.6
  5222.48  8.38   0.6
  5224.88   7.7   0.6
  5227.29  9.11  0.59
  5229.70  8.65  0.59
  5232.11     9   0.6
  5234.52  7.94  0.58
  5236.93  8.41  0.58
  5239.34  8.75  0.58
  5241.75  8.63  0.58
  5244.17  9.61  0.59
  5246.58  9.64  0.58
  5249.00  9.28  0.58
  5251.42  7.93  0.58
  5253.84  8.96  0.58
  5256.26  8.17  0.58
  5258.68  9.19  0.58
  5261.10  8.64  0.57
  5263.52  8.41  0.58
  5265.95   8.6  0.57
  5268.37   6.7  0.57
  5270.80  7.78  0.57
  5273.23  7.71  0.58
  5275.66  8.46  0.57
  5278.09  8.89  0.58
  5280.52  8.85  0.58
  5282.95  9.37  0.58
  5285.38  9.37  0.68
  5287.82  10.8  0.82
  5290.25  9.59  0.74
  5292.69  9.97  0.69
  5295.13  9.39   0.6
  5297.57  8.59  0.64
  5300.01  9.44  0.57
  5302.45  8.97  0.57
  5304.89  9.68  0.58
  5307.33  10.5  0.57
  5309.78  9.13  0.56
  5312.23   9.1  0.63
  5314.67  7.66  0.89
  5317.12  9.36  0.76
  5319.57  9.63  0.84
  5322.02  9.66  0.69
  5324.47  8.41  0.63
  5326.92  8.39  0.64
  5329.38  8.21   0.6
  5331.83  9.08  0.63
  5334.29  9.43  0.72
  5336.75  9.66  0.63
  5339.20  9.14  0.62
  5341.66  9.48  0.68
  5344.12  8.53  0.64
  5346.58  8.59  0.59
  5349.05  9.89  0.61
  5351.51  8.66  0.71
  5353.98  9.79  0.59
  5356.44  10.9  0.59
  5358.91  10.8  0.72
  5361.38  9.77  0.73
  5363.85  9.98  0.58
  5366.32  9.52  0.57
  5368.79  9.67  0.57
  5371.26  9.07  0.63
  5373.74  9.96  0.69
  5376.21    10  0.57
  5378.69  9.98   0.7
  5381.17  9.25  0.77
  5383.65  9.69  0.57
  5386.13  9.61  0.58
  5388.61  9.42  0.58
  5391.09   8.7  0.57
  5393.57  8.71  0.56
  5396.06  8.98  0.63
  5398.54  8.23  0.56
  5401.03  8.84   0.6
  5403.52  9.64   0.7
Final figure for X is 1.1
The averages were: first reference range 9.12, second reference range 10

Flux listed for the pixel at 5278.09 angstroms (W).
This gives 8.89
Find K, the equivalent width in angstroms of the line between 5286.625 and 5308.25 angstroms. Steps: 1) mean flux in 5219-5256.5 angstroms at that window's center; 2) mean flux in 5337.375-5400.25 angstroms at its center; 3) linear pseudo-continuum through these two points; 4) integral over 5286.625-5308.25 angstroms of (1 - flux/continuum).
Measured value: -1.4 angstroms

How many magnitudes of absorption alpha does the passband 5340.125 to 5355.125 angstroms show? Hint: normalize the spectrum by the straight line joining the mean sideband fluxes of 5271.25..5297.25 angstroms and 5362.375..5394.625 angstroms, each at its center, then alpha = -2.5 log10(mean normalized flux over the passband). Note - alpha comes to 0.03 mag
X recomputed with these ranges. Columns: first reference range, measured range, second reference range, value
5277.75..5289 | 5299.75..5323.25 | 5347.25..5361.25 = 0.9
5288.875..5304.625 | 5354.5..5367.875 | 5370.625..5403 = -1.2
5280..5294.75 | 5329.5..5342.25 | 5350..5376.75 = 0.7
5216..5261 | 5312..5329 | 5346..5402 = 0.6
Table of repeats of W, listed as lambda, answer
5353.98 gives 9.79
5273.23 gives 7.71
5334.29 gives 9.43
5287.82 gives 10.8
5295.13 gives 9.39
